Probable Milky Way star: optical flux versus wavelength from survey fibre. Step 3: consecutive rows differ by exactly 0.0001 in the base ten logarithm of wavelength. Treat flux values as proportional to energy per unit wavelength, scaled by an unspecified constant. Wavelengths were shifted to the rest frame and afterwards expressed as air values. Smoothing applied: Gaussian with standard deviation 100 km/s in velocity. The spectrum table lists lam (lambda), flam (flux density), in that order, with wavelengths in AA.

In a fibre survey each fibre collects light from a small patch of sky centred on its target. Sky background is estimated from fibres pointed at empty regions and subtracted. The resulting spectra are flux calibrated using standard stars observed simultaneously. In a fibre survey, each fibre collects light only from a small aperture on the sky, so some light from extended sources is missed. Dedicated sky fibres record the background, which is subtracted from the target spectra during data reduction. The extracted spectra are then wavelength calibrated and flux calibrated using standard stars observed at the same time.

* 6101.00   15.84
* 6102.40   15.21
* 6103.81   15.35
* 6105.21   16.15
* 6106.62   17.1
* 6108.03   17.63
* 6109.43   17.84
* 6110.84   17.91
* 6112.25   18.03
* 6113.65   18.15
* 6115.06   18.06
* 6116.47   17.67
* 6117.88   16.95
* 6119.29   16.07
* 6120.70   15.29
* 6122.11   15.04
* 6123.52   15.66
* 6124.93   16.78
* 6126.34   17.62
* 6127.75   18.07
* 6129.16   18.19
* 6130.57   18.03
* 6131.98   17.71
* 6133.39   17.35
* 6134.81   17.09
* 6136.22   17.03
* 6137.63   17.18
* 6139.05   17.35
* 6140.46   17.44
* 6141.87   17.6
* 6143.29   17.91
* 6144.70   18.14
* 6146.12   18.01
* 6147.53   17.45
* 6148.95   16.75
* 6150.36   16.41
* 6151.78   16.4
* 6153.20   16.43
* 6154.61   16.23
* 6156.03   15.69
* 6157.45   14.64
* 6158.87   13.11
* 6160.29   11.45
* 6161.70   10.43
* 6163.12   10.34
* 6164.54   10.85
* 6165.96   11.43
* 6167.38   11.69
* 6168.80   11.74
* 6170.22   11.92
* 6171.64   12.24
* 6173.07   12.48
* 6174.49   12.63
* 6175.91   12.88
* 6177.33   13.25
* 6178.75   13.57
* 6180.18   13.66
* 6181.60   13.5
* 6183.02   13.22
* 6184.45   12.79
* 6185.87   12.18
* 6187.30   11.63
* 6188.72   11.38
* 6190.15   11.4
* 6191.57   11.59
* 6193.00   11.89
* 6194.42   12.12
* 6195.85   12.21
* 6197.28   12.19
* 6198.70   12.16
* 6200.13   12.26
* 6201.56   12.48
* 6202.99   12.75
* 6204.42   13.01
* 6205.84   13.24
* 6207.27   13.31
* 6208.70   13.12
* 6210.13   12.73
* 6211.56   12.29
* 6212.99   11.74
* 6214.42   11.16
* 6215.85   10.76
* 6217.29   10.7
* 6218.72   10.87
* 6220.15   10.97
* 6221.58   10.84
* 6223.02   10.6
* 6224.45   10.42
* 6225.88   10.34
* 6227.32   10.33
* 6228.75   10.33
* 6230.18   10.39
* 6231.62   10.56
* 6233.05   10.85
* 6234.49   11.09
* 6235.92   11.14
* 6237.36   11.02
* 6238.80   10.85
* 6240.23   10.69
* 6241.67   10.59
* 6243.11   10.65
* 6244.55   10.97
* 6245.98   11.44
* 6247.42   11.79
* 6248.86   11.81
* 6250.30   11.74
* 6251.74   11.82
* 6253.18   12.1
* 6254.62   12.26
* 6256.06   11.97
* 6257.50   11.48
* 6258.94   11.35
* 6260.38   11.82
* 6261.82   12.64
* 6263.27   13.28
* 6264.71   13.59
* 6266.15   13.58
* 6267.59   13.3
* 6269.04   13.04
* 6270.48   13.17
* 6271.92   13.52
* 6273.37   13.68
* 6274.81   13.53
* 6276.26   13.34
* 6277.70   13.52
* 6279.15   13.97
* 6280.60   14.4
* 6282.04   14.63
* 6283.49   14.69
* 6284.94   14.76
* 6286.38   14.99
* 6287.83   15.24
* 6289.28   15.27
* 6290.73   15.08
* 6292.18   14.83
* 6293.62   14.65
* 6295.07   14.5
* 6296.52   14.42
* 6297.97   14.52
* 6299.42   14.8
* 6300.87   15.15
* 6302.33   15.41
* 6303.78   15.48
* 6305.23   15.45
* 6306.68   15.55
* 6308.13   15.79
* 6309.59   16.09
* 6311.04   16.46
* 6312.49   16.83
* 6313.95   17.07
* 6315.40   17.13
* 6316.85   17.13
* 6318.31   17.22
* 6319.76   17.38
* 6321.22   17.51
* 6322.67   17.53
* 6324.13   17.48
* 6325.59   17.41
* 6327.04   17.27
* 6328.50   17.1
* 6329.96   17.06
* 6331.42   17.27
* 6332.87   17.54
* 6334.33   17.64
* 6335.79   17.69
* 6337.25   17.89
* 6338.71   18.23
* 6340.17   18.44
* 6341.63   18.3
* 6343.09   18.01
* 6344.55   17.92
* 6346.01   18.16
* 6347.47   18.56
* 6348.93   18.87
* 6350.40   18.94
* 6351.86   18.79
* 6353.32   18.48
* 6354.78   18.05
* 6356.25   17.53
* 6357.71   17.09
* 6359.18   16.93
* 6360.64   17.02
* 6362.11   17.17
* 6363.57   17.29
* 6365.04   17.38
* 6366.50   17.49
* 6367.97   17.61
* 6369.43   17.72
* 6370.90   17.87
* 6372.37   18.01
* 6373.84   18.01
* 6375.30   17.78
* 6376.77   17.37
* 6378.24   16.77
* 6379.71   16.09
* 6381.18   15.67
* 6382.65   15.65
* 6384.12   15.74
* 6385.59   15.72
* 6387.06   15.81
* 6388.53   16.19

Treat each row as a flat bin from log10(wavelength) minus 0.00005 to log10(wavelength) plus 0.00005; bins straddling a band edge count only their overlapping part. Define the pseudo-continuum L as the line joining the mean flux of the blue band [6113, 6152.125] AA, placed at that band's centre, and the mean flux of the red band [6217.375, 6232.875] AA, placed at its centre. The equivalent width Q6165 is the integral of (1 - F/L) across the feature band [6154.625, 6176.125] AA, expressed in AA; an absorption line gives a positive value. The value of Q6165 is 3.6 AA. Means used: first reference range 17.2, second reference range 10.6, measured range 12.3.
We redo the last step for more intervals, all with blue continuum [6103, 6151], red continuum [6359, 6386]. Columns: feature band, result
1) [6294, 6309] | 1.7 AA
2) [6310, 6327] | -0.1 AA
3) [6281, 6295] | 1.8 AA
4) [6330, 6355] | -1.6 AA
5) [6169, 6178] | 2.4 AA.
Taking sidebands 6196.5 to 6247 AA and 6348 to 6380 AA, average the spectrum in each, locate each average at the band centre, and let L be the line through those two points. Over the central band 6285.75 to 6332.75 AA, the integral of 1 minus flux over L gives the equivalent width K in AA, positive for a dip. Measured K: -2.61 AA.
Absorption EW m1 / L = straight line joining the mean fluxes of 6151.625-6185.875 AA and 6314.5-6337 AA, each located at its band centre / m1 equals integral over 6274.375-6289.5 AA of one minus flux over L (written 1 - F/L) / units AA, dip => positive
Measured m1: 1.6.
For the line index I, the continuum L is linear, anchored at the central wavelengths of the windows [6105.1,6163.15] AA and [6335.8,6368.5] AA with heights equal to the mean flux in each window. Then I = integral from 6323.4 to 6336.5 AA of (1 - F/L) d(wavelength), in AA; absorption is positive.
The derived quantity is 0.3 AA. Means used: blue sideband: 16.6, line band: 17.4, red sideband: 17.9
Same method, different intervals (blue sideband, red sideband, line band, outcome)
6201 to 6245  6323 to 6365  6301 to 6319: -0.3 AA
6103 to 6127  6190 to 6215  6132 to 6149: -2.1 AA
